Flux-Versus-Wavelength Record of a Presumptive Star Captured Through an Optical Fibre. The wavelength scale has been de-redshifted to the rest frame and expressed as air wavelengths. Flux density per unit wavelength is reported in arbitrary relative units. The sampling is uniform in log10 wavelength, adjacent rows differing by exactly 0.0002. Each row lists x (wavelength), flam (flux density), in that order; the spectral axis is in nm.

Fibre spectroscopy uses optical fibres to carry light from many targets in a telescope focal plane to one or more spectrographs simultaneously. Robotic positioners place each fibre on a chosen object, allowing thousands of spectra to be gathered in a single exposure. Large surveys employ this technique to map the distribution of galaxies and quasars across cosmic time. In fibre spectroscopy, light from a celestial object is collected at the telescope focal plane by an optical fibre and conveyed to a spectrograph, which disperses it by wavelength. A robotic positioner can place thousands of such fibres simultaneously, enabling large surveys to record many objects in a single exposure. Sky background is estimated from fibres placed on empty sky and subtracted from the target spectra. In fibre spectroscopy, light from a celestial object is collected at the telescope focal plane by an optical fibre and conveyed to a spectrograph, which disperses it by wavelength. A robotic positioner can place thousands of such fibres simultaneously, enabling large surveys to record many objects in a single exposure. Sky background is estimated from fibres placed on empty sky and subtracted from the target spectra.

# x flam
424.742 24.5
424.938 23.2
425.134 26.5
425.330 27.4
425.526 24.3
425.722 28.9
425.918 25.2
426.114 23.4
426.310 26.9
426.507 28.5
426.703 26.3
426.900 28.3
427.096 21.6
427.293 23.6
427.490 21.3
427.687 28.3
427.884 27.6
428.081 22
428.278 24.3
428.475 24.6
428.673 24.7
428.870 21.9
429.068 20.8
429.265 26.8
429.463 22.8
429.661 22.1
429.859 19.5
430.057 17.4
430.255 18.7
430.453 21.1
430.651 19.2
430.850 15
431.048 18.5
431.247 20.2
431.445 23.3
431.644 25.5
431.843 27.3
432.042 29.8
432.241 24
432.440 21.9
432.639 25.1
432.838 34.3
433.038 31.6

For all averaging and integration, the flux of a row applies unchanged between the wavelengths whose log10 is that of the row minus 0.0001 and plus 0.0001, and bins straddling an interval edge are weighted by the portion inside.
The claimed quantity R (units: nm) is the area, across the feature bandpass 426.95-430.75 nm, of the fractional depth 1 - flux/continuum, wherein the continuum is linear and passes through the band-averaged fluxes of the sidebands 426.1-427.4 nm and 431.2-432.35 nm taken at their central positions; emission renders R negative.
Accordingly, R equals 0.42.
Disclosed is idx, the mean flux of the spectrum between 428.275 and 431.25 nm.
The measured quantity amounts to 21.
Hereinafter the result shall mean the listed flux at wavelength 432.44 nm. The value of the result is 21.9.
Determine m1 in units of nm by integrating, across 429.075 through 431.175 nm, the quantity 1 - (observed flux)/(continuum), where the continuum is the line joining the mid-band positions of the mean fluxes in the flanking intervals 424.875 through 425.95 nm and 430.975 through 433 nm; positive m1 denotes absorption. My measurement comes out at 0.44 nm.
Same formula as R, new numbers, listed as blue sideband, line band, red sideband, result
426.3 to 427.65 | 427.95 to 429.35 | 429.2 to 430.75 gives -0.055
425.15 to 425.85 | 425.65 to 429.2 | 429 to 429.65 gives 0.028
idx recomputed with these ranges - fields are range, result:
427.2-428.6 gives 24.5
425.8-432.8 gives 23.5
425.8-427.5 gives 25.3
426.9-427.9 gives 24.6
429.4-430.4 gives 20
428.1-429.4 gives 23.7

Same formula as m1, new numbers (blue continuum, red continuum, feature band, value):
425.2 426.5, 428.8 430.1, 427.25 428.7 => -0.06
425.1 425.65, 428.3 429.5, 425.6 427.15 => -0.05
